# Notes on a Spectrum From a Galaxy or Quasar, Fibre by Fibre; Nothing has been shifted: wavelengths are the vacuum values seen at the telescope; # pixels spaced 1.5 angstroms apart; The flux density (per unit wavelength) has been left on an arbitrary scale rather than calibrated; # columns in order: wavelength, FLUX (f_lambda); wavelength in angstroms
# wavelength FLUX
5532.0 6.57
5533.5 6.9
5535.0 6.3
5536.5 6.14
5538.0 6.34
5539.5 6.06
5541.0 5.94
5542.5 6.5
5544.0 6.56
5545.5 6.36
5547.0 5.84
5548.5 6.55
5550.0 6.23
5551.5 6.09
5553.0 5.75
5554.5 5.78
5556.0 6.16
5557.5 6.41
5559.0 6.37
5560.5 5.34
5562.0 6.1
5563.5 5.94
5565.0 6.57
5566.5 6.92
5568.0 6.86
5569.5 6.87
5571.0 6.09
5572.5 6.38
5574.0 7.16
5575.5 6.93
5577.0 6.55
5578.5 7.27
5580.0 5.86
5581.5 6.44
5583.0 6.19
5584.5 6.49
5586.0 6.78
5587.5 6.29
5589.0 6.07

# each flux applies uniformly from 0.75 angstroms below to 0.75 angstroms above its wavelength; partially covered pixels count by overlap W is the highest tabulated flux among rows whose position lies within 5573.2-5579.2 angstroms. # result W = 7.27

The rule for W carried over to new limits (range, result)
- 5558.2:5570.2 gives 6.92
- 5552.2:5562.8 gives 6.41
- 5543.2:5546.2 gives 6.56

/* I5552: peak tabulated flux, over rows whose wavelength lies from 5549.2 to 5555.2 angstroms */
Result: 6.23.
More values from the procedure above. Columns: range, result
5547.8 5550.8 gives 6.55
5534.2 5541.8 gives 6.34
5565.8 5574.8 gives 7.16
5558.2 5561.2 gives 6.37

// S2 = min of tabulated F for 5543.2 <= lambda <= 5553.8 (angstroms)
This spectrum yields 5.75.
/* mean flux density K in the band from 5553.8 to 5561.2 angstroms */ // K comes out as 6.02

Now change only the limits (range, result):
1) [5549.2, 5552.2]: 6.17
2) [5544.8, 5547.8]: 6.1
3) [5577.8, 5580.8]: 6.55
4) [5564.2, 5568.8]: 6.78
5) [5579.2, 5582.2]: 6.16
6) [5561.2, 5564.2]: 6.01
